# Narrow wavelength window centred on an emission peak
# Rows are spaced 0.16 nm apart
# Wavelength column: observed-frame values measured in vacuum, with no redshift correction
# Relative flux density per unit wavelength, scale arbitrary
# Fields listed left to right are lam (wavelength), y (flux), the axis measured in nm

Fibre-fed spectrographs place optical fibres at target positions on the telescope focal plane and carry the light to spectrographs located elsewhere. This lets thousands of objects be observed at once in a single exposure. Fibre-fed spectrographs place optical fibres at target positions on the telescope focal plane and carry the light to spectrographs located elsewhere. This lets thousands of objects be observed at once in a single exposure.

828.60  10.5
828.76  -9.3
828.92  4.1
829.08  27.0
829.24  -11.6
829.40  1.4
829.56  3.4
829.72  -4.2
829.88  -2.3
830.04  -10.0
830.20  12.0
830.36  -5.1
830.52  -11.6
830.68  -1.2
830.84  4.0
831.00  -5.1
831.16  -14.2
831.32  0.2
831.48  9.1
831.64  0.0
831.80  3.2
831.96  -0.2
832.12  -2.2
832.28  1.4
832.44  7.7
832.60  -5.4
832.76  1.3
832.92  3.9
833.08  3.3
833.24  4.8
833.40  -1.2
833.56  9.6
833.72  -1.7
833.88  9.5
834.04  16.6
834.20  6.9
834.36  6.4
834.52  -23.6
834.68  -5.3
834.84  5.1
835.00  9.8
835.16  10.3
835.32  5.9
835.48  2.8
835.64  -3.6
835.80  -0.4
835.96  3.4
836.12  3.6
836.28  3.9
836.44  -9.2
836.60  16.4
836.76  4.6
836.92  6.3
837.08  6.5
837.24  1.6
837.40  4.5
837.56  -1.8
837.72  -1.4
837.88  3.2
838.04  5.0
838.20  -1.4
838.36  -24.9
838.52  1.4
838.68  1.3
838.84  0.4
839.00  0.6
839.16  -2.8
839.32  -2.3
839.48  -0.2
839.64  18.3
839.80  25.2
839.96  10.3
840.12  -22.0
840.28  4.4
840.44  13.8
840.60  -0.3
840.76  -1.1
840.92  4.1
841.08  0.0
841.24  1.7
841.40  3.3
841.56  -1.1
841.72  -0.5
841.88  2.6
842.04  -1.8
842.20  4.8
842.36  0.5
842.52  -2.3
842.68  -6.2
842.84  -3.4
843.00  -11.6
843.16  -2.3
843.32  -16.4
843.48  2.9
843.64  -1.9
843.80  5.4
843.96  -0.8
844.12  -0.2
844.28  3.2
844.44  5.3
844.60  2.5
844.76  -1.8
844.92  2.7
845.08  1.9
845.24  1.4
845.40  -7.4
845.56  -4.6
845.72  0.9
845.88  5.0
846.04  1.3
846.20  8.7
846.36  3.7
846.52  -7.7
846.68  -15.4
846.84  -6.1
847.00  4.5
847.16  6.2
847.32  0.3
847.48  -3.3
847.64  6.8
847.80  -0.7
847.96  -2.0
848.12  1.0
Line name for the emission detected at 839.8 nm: Hgamma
